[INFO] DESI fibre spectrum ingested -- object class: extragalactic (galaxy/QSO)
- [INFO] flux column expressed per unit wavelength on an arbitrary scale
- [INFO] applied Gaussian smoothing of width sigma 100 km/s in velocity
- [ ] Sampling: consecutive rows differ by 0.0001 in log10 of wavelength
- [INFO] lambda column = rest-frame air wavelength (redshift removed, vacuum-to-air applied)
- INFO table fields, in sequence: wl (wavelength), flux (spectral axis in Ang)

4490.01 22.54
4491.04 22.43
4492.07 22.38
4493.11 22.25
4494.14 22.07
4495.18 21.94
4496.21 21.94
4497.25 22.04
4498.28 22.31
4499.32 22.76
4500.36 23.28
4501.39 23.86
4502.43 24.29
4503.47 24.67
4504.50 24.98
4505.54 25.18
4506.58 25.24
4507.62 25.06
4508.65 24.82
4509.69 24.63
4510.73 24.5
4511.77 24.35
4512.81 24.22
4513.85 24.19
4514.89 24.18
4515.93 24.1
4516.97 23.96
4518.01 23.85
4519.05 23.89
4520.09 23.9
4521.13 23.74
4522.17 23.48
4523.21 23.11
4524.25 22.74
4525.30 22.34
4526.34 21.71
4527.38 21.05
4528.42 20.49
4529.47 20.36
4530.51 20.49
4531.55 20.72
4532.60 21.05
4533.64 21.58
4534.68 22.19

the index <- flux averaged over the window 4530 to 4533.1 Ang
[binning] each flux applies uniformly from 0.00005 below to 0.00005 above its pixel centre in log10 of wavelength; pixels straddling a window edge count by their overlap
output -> 20.7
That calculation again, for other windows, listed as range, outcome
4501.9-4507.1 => 24.8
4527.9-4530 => 20.4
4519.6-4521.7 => 23.8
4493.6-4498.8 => 22.1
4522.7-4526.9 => 22.4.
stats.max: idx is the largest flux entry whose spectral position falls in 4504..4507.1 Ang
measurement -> 25.24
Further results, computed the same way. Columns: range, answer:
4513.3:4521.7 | 24.19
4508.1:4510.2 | 24.82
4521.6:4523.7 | 23.48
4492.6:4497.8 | 22.25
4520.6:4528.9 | 23.74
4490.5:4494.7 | 22.43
